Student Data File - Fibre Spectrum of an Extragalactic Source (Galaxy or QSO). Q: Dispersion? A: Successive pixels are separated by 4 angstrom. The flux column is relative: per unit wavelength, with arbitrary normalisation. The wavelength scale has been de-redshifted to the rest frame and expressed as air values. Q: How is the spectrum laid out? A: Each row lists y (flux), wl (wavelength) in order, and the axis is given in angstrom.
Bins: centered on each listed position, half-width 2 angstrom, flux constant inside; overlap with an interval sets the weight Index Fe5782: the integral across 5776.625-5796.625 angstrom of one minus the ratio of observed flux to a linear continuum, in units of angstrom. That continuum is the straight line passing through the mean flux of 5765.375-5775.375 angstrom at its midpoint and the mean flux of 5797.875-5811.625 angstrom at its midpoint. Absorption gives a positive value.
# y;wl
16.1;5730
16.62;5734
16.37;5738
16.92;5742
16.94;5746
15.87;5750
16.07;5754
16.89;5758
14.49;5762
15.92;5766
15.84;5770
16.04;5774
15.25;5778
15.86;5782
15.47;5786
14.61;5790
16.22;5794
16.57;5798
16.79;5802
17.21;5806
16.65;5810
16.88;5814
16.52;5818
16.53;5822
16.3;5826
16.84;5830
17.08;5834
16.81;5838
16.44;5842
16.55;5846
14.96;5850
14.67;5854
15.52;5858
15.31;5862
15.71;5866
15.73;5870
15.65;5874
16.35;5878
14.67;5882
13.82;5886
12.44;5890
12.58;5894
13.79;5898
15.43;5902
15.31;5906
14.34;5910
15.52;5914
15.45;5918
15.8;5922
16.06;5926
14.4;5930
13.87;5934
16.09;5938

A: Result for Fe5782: 1.0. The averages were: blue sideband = 15.9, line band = 15.5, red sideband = 16.8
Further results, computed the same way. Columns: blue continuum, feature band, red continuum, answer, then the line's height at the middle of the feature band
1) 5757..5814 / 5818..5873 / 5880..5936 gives -2.73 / 15.3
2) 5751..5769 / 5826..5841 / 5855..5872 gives -1.14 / 15.6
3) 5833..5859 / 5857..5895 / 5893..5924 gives 1.56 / 15.4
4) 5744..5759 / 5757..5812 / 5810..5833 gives 1.83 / 16.5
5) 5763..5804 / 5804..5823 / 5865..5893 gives -1.56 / 15.5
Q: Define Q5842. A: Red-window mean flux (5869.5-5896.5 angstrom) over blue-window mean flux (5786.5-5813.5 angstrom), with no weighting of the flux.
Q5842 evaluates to 0.9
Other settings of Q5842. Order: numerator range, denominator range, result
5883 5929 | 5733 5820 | 0.90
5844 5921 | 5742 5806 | 0.93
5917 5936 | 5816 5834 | 0.91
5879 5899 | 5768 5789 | 0.87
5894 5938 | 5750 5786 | 0.95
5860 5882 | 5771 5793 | 1.01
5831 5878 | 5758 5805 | 1.01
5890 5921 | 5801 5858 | 0.89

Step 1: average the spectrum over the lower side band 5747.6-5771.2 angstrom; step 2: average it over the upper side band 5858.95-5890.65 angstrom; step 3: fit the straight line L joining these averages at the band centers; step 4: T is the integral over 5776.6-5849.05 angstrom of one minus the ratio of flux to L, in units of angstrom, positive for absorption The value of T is -4.0 angstrom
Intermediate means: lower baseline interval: 15.9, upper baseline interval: 15.1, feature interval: 16.4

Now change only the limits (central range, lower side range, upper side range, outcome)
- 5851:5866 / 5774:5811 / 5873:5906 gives -0.3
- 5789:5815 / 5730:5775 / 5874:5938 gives -1.3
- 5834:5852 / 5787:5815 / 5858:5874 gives -0.5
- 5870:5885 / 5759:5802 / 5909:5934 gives -0.1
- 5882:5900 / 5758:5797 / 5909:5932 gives 2.4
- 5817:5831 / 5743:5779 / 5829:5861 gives -0.4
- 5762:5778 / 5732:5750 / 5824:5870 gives 0.8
